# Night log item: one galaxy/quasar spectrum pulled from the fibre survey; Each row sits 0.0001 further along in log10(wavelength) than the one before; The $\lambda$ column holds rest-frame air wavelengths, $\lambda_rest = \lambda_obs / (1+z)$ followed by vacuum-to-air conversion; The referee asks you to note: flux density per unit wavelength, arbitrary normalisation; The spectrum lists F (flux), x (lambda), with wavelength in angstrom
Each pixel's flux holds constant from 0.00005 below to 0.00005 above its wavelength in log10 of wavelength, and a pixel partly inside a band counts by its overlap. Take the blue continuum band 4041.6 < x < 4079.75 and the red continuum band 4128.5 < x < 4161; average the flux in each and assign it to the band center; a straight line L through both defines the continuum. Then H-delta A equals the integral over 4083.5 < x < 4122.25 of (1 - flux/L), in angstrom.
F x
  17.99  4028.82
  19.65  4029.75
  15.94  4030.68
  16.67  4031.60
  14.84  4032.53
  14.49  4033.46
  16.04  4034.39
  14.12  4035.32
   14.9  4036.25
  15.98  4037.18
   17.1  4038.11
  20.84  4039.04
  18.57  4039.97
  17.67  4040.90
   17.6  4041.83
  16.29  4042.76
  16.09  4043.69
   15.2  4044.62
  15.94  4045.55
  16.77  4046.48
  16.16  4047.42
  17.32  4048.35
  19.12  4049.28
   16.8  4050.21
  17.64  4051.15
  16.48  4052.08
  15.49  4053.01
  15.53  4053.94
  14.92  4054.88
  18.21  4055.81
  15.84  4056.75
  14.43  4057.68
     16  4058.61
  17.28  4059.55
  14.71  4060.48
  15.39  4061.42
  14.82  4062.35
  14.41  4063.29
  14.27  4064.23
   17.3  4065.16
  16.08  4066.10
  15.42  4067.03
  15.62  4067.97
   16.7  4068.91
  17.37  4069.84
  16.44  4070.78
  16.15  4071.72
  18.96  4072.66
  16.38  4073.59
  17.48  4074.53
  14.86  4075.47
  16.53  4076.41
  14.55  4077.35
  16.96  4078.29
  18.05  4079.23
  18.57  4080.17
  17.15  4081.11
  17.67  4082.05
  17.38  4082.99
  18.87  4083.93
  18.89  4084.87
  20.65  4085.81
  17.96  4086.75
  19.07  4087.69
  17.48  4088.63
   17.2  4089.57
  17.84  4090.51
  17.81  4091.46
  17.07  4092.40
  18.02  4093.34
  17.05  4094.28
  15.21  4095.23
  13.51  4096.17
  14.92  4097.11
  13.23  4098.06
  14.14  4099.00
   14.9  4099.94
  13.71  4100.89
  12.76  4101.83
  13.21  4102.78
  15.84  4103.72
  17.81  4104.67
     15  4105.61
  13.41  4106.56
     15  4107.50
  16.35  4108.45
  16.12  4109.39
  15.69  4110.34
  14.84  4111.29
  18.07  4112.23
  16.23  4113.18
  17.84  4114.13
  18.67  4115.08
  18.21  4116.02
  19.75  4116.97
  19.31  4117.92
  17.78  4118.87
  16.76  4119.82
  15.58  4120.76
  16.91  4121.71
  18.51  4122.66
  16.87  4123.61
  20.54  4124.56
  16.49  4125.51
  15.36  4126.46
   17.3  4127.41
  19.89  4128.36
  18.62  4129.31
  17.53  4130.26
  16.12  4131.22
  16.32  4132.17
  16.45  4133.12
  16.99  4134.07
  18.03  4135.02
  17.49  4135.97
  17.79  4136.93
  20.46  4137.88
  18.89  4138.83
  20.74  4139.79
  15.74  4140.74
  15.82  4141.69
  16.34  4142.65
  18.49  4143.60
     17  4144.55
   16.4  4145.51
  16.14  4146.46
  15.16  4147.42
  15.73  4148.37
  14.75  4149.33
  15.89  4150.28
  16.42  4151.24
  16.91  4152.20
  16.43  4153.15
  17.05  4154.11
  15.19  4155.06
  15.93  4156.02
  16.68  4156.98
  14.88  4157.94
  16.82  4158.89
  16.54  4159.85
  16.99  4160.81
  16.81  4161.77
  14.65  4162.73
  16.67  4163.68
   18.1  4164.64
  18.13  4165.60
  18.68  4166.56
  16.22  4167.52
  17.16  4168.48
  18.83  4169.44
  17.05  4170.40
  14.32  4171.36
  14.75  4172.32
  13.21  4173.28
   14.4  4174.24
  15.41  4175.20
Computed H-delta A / 0.05 angstrom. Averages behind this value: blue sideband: 16.3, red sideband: 16.9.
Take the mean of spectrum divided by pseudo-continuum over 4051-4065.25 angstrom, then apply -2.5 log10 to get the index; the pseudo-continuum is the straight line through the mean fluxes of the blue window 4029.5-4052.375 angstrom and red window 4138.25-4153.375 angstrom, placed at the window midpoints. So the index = 0.07 mag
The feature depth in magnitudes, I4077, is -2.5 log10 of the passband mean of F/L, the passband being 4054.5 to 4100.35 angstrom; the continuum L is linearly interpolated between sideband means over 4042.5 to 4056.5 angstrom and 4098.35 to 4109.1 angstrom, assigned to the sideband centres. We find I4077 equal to -0.06 mag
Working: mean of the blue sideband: 16.5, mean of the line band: 16.5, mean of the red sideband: 14.7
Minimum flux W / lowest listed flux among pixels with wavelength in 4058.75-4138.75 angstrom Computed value 12.76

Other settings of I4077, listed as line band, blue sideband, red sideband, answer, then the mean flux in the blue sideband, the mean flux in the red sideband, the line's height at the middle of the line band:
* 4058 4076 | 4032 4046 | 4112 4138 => 0.048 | 16.4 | 17.7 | 16.8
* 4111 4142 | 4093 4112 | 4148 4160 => -0.139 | 15.1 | 16.1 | 15.5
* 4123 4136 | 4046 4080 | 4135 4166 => -0.048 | 16.3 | 16.8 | 16.7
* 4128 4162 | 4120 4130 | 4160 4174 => 0.011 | 17.6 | 16.5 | 17.1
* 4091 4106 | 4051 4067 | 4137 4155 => 0.070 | 15.8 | 16.9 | 16.3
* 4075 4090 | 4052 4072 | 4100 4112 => -0.141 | 15.8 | 15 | 15.5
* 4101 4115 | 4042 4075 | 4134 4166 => 0.064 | 16.3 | 16.8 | 16.6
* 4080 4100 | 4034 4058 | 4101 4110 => -0.108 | 16.6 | 15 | 15.4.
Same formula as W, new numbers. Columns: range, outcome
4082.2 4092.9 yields 17.07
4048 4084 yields 14.27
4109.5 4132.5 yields 14.84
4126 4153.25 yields 14.75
